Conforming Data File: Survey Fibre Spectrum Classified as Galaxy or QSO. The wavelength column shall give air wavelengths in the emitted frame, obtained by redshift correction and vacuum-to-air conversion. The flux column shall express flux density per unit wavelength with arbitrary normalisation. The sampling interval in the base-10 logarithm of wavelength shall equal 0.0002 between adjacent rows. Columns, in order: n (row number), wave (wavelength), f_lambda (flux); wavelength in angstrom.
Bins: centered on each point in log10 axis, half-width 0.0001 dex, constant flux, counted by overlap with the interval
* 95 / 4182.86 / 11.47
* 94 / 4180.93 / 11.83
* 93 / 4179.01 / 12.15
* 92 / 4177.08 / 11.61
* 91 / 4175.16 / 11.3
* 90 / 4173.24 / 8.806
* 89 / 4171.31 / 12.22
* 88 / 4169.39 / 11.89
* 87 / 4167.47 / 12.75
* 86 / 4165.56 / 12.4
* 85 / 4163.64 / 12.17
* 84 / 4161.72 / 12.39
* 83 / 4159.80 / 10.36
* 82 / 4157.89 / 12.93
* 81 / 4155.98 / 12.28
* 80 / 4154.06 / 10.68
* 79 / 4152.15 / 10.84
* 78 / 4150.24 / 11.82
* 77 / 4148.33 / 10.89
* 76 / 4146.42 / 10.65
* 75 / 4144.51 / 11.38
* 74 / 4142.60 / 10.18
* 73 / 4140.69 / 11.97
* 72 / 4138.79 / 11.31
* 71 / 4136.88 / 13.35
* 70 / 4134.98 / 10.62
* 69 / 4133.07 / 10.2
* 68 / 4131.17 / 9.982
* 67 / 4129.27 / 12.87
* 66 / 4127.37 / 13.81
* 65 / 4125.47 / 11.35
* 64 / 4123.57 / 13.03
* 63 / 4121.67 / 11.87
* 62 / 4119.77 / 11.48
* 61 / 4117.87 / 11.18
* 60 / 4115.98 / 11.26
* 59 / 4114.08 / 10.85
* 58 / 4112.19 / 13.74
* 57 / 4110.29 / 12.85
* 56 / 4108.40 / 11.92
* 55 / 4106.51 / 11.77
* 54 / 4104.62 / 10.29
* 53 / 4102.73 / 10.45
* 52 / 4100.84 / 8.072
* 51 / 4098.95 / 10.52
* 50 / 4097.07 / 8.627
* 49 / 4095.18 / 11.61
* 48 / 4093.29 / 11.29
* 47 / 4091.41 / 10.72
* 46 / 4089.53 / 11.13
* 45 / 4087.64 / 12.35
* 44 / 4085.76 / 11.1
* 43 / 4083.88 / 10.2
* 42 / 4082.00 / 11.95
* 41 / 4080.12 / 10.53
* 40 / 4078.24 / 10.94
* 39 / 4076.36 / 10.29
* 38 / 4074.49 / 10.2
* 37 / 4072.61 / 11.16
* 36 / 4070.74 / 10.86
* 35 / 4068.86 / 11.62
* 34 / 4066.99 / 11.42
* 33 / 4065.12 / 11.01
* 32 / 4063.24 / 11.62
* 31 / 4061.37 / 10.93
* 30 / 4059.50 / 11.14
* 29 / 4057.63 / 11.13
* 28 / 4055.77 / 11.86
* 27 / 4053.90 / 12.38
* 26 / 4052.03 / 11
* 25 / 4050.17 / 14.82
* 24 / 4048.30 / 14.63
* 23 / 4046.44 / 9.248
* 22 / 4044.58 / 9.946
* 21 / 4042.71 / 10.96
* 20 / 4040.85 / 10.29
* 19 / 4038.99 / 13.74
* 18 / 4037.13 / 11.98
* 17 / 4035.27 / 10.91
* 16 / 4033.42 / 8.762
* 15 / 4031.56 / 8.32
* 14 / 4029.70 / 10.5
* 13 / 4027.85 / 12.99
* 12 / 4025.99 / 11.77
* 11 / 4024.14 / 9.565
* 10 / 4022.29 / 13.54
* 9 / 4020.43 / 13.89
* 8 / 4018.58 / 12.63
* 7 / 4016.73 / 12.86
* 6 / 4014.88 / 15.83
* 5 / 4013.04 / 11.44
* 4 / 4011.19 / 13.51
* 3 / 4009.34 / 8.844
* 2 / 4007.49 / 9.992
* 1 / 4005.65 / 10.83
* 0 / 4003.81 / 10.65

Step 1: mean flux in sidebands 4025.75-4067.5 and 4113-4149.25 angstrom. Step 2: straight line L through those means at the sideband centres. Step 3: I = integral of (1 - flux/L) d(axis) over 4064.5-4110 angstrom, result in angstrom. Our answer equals 2.2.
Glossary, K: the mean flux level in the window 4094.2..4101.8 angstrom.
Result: 9.71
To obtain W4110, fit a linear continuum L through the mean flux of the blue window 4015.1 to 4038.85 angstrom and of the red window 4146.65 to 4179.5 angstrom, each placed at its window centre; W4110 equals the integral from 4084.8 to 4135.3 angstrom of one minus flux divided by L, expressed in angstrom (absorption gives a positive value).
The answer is 1.4 angstrom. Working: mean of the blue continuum 11.7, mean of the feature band 11.3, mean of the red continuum 11.6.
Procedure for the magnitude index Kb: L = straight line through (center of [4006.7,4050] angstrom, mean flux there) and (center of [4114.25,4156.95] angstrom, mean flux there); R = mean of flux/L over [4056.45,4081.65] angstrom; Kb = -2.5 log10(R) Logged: 0.053 mag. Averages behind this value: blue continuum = 11.6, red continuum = 11.5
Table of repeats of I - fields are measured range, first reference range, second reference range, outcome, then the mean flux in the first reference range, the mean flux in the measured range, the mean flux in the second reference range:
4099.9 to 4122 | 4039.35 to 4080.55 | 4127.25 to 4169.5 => 0.3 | 11.3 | 11.3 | 11.6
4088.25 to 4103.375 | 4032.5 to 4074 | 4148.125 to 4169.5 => 1.6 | 11.4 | 10.3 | 11.8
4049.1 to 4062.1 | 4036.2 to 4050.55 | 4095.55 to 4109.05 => -0.5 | 11.8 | 11.9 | 10.3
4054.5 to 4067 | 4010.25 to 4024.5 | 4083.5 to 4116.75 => 0.7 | 13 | 11.3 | 11.1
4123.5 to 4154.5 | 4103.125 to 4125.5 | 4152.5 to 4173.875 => 0.9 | 11.8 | 11.4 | 11.7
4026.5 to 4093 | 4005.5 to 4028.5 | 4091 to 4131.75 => 3.3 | 12.2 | 11.2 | 11.4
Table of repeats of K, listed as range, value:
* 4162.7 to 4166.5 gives 12.3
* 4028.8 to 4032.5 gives 9.38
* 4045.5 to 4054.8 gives 12.4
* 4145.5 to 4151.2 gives 11.1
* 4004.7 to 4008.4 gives 10.4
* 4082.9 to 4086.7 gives 10.7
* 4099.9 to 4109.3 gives 10.5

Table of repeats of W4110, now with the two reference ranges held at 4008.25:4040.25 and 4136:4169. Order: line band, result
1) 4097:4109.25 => 1.4 angstrom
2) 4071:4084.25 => 1.1 angstrom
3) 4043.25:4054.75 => -0.2 angstrom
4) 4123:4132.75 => -0.3 angstrom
